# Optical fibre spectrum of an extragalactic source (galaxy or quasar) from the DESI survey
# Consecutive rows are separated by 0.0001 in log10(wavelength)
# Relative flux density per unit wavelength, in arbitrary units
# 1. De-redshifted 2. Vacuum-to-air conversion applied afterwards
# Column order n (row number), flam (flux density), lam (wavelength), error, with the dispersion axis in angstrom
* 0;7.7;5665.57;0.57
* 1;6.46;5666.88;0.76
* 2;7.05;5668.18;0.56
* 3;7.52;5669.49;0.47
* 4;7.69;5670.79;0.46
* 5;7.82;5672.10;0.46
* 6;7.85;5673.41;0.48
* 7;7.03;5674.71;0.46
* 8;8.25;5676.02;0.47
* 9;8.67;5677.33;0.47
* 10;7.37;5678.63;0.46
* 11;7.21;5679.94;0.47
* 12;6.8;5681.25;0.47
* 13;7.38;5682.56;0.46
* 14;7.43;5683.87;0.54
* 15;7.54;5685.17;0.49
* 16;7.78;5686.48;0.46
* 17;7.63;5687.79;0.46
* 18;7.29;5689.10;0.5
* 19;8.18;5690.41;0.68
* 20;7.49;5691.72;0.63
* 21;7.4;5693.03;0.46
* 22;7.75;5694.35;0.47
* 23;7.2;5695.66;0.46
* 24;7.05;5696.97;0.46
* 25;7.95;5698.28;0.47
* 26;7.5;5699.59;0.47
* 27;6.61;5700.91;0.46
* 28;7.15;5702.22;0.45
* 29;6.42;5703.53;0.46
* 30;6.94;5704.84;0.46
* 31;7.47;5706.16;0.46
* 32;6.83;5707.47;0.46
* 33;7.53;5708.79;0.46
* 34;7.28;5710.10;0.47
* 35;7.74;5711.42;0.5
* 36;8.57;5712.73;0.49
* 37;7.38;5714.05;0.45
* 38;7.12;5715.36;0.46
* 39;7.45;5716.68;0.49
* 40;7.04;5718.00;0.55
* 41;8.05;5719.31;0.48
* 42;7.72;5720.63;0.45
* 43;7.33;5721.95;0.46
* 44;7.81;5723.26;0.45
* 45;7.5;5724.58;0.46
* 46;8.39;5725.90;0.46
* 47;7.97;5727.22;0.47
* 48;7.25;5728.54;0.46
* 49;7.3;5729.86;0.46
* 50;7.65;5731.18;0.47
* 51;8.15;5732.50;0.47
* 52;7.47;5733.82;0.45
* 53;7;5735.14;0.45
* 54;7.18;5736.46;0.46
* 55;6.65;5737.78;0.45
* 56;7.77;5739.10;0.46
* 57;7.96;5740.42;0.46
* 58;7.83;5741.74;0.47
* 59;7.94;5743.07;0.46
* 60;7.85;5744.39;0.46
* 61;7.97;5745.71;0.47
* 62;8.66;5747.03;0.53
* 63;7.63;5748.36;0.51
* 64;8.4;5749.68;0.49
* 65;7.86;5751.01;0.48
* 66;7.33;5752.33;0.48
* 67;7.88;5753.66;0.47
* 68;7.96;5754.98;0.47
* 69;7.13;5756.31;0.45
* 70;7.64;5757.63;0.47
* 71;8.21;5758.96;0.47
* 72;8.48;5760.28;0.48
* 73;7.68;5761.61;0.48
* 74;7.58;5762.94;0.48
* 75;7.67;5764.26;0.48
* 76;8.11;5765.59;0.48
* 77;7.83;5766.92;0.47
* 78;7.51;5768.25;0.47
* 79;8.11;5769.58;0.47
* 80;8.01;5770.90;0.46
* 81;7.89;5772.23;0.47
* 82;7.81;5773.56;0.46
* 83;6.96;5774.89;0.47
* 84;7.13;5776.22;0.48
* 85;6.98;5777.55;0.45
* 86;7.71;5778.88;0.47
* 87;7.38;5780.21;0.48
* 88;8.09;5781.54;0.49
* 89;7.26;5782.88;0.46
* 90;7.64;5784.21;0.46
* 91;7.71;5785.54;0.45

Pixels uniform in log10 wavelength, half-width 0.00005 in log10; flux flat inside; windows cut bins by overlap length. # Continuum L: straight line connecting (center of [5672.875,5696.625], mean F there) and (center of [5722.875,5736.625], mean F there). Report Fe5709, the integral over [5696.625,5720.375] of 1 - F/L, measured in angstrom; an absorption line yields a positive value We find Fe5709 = 0.8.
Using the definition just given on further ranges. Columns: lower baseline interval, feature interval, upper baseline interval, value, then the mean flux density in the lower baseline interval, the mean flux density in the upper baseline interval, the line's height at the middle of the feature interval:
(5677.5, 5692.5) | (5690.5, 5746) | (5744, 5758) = 1.3 angstrom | 7.51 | 7.85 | 7.68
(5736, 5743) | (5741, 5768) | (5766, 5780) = -1.1 angstrom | 7.52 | 7.6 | 7.56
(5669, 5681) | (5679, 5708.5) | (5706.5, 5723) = 1.1 angstrom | 7.68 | 7.51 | 7.6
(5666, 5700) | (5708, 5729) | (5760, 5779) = -0.1 angstrom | 7.51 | 7.68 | 7.58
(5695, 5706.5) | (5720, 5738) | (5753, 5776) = -0.3 angstrom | 7.14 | 7.78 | 7.42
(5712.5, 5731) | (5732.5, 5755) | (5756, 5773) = 0.0 angstrom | 7.61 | 7.85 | 7.74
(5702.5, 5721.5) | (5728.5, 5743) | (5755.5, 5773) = 0.2 angstrom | 7.39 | 7.84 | 7.59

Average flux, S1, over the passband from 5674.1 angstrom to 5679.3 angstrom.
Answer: 7.83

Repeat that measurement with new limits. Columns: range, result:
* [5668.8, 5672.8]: 7.66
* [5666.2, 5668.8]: 6.76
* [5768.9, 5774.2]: 7.96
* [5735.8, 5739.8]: 7.22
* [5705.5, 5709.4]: 7.26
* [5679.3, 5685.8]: 7.28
